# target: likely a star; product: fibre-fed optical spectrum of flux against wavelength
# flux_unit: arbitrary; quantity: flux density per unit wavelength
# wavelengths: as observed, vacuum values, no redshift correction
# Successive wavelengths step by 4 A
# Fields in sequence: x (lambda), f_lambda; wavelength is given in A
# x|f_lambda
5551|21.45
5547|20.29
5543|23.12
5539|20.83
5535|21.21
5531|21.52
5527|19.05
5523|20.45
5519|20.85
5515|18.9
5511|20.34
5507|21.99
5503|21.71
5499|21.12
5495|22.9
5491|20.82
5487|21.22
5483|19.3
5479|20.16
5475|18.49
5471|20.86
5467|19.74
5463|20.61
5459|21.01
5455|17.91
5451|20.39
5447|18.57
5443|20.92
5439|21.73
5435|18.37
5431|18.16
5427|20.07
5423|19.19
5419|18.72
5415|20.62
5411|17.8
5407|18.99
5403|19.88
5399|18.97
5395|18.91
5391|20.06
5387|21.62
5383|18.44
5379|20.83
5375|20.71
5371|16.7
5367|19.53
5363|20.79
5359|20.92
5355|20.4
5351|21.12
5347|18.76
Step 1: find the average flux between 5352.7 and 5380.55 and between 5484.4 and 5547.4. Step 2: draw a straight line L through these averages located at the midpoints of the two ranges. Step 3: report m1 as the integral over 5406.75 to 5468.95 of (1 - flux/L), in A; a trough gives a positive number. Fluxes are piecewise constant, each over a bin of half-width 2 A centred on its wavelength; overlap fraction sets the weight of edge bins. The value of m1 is 2.8 A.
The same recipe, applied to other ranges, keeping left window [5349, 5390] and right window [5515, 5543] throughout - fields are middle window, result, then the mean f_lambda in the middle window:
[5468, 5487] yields 0.6 A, 19.9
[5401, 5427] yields 1.3 A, 19.3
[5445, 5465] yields 0.7 A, 19.7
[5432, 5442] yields 0.2 A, 19.9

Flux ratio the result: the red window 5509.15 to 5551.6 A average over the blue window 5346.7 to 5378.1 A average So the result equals 1.04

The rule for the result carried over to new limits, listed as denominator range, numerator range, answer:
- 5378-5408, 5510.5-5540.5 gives 1.04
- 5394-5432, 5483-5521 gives 1.10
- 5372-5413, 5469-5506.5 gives 1.06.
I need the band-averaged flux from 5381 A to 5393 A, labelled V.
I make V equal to 20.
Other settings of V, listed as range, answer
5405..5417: 19.1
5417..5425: 19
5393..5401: 18.9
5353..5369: 20.4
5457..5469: 20.5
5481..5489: 20.3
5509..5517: 19.6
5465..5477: 19.7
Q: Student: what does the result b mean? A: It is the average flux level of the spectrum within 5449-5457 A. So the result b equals 19.1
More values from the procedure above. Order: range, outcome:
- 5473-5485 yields 19.3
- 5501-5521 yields 20.8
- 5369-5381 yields 19.4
